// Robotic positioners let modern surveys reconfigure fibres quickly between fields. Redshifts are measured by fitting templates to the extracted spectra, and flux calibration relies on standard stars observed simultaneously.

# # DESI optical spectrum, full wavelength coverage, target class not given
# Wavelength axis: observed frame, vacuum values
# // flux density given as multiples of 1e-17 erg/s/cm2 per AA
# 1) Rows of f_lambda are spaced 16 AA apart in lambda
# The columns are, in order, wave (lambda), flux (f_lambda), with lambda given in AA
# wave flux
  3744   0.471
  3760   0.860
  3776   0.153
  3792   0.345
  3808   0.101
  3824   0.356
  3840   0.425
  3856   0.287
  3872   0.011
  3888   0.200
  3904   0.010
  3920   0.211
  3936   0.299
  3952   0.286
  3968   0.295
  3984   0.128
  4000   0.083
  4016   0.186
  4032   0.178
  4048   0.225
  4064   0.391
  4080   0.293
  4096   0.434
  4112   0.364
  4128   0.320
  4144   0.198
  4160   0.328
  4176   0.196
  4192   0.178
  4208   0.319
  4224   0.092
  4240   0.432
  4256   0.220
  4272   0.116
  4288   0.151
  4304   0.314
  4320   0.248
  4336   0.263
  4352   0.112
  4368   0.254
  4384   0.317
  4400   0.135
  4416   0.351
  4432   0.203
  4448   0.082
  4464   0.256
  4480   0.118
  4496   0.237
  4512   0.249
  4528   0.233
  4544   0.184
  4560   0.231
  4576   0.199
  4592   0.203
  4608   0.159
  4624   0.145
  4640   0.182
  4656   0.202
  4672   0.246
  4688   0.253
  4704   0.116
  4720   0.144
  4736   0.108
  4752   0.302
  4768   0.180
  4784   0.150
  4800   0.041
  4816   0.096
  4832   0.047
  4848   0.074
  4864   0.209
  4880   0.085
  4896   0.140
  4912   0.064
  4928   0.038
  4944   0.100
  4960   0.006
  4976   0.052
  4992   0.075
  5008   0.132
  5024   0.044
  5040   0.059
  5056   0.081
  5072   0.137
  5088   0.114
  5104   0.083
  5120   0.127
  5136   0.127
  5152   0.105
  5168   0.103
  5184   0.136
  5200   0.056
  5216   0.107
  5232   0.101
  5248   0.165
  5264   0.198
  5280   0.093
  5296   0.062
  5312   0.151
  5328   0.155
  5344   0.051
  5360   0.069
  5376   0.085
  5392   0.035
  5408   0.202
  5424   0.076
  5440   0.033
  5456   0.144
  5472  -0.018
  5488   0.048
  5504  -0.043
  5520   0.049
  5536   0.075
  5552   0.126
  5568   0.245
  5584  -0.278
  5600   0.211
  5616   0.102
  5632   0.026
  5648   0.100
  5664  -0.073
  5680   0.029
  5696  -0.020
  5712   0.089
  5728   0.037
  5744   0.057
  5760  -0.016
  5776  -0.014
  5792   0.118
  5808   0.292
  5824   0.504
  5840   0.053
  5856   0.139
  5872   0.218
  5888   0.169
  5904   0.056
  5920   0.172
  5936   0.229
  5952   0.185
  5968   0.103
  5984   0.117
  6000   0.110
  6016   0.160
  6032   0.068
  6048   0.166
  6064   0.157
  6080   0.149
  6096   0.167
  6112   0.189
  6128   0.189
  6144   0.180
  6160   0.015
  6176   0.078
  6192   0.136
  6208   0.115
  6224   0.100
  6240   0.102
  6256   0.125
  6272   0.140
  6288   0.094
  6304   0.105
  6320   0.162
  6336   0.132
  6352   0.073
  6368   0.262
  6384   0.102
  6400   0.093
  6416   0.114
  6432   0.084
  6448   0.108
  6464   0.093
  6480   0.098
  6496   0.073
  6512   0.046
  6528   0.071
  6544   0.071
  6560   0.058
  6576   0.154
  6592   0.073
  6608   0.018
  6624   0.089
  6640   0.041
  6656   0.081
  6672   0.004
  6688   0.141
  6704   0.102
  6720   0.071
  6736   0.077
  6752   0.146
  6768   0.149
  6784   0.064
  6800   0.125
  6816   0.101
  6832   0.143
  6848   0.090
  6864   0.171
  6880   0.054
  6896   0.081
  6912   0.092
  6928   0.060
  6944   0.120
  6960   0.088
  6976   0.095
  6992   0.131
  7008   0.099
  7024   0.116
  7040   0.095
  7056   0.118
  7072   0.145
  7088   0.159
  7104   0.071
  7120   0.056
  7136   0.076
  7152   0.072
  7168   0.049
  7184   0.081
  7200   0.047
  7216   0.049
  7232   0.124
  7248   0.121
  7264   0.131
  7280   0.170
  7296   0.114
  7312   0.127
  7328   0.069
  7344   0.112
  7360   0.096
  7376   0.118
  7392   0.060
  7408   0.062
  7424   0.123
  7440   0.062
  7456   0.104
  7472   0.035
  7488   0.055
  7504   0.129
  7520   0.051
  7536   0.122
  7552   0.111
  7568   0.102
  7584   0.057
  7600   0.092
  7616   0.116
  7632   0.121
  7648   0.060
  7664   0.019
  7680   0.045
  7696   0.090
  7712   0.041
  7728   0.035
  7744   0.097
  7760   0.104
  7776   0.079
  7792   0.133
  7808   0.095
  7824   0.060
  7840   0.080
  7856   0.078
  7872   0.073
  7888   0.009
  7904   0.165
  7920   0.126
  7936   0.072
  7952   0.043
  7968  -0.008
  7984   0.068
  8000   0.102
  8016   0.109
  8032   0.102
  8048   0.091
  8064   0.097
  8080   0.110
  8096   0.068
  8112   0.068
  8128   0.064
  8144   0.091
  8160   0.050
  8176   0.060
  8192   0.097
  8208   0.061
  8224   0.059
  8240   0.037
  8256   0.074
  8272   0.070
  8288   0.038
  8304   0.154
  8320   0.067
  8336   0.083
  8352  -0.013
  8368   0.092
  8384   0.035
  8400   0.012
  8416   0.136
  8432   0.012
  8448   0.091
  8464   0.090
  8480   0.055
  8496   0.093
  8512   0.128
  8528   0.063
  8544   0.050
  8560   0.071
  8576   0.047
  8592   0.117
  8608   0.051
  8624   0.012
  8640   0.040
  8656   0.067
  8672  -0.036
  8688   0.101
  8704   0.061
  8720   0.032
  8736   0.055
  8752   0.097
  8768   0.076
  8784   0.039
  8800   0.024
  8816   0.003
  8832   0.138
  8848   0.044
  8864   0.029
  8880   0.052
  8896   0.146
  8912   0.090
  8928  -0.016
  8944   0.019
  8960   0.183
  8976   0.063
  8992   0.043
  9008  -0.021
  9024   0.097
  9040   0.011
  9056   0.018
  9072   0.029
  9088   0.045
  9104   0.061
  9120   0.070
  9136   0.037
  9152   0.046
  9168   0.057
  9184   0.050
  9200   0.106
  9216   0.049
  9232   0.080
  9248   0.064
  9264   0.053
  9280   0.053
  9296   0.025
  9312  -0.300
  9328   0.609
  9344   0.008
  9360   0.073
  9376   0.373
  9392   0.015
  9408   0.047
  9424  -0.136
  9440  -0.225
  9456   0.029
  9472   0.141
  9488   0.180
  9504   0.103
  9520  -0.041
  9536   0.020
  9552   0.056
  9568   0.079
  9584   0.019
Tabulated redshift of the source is 1.50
